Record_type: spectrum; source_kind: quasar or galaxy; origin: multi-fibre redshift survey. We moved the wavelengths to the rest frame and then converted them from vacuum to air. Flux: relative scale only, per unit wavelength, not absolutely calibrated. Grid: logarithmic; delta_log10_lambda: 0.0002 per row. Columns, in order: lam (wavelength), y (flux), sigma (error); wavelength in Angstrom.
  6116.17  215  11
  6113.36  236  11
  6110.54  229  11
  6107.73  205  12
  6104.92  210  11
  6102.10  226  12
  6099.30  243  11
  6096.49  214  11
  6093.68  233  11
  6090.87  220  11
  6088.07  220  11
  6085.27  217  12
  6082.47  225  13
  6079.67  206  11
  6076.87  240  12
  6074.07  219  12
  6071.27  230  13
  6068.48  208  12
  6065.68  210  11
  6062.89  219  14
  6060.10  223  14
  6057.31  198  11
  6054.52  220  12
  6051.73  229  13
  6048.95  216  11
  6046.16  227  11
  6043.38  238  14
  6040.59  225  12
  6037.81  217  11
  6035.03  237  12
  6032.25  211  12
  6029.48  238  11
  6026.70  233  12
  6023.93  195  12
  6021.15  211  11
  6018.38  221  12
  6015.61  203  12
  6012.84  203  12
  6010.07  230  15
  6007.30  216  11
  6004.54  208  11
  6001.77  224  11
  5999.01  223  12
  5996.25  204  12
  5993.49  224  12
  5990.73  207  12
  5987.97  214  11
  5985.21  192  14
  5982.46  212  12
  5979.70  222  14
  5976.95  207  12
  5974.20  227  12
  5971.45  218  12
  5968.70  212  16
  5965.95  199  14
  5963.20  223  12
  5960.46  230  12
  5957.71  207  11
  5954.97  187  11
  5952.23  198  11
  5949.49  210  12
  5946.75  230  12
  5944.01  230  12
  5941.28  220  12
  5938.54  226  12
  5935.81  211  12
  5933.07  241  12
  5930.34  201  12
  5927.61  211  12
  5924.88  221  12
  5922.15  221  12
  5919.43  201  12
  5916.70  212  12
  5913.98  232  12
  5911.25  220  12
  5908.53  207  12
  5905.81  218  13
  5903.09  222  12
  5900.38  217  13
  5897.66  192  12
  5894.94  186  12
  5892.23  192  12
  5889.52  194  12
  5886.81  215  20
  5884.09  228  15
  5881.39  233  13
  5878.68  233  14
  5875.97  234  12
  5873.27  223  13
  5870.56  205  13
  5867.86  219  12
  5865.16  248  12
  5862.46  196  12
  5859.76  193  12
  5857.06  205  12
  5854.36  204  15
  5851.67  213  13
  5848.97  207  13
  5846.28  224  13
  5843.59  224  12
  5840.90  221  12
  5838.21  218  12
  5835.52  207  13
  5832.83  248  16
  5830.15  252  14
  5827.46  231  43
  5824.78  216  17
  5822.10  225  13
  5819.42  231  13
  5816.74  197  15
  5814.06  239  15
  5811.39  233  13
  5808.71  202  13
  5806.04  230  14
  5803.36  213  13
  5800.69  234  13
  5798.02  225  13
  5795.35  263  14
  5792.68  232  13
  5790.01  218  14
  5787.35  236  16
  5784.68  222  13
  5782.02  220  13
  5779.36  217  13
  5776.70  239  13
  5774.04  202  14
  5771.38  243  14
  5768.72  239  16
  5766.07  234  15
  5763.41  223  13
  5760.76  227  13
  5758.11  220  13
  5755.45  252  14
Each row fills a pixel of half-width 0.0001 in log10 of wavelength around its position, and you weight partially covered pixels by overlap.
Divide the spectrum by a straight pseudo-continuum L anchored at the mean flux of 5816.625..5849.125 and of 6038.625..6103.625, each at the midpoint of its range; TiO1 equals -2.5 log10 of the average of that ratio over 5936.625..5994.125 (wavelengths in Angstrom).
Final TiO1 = 0.046 mag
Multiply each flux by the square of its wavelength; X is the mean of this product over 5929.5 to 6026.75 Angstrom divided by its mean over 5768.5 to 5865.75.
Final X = 1.01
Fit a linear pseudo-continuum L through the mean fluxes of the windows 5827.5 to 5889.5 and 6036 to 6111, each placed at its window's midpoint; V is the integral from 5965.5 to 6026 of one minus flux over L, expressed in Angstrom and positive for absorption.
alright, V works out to 2.2 Angstrom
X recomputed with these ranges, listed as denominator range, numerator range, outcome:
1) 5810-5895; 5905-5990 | 1.01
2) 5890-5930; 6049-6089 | 1.10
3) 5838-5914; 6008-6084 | 1.09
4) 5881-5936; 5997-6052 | 1.07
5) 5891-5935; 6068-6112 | 1.11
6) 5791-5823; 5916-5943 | 1.00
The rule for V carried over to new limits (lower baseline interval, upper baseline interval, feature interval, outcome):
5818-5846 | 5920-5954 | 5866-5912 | 1.59 Angstrom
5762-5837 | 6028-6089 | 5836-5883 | 1.79 Angstrom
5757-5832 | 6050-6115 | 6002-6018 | 0.65 Angstrom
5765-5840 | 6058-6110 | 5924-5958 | 1.35 Angstrom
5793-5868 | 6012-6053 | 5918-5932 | 0.62 Angstrom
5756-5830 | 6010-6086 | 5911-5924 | 0.36 Angstrom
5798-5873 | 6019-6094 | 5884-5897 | 1.19 Angstrom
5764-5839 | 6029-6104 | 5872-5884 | -0.25 Angstrom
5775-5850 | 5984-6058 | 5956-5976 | 0.34 Angstrom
